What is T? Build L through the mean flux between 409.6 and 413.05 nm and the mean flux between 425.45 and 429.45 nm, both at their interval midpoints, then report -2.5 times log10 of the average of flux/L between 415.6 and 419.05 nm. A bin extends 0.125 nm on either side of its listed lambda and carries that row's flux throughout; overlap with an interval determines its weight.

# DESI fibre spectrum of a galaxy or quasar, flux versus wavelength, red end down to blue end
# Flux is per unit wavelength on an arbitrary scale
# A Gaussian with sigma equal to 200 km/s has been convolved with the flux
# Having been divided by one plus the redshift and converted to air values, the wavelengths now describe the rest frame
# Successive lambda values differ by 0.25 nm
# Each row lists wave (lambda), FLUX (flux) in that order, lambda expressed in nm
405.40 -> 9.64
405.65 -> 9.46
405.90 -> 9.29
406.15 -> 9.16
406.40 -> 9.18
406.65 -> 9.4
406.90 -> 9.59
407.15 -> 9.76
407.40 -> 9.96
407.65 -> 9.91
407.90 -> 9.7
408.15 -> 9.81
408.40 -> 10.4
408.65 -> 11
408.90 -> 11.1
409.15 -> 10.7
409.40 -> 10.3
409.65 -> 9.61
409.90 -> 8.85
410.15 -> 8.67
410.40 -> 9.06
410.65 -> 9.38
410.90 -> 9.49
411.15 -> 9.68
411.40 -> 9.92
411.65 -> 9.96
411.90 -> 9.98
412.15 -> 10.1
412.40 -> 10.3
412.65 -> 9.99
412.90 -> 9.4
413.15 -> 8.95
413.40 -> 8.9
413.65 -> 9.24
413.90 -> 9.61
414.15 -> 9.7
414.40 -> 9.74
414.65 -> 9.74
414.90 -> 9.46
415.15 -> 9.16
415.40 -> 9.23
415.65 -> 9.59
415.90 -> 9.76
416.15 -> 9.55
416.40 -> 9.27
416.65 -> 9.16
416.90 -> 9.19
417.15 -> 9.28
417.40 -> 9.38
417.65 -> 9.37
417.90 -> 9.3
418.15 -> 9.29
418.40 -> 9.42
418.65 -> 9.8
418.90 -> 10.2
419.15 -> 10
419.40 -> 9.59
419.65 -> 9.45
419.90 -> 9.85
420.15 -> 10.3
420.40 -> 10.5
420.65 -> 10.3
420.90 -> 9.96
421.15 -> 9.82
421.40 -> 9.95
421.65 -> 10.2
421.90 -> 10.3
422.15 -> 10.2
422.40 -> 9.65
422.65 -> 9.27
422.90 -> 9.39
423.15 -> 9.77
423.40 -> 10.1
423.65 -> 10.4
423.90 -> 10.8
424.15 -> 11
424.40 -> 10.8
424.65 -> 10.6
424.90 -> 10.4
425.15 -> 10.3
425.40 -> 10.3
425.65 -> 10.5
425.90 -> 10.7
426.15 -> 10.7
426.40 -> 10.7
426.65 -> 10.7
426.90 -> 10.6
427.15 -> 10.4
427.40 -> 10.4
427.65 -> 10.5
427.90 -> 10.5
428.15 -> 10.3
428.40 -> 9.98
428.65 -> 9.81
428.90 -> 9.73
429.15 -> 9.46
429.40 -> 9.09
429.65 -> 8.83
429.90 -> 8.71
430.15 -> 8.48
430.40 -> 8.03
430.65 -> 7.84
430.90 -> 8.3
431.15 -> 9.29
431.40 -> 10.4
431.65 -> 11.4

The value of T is 0.04 mag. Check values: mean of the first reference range 9.59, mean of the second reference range 10.3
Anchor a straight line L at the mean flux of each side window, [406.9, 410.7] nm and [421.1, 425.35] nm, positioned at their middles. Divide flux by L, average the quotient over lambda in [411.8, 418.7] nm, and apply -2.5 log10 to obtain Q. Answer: 0.06 mag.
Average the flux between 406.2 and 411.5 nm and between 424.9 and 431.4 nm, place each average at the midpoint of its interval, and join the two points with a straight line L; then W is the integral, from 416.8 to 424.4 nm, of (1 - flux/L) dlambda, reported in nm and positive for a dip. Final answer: -0.08 nm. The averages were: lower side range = 9.77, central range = 9.89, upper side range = 9.79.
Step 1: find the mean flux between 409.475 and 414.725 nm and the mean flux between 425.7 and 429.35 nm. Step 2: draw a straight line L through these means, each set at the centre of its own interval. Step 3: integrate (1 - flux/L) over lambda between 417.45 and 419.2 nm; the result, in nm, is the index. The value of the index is 0.044 nm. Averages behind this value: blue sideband 9.54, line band 9.6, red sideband 10.3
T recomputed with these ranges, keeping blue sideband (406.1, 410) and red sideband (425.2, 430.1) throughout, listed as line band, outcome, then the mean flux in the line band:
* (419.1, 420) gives 0.035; 9.7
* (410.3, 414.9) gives 0.038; 9.62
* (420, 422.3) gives -0.014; 10.2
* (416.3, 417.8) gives 0.081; 9.28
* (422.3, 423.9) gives 0.021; 9.85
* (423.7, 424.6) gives -0.079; 10.8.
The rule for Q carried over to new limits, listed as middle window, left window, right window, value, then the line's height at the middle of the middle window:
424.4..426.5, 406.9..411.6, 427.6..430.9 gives -0.127 mag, 9.37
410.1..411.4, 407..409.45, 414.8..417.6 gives 0.070 mag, 9.97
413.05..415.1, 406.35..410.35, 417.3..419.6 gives 0.034 mag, 9.71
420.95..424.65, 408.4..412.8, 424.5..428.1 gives 0.027 mag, 10.4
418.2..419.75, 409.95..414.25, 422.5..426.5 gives 0.029 mag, 9.99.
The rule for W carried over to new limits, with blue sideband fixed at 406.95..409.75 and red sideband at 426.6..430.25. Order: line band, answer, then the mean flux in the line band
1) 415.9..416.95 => 0.07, 9.36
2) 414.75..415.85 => 0.07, 9.4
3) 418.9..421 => -0.01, 10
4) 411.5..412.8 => 0.01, 10.1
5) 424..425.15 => -0.09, 10.7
